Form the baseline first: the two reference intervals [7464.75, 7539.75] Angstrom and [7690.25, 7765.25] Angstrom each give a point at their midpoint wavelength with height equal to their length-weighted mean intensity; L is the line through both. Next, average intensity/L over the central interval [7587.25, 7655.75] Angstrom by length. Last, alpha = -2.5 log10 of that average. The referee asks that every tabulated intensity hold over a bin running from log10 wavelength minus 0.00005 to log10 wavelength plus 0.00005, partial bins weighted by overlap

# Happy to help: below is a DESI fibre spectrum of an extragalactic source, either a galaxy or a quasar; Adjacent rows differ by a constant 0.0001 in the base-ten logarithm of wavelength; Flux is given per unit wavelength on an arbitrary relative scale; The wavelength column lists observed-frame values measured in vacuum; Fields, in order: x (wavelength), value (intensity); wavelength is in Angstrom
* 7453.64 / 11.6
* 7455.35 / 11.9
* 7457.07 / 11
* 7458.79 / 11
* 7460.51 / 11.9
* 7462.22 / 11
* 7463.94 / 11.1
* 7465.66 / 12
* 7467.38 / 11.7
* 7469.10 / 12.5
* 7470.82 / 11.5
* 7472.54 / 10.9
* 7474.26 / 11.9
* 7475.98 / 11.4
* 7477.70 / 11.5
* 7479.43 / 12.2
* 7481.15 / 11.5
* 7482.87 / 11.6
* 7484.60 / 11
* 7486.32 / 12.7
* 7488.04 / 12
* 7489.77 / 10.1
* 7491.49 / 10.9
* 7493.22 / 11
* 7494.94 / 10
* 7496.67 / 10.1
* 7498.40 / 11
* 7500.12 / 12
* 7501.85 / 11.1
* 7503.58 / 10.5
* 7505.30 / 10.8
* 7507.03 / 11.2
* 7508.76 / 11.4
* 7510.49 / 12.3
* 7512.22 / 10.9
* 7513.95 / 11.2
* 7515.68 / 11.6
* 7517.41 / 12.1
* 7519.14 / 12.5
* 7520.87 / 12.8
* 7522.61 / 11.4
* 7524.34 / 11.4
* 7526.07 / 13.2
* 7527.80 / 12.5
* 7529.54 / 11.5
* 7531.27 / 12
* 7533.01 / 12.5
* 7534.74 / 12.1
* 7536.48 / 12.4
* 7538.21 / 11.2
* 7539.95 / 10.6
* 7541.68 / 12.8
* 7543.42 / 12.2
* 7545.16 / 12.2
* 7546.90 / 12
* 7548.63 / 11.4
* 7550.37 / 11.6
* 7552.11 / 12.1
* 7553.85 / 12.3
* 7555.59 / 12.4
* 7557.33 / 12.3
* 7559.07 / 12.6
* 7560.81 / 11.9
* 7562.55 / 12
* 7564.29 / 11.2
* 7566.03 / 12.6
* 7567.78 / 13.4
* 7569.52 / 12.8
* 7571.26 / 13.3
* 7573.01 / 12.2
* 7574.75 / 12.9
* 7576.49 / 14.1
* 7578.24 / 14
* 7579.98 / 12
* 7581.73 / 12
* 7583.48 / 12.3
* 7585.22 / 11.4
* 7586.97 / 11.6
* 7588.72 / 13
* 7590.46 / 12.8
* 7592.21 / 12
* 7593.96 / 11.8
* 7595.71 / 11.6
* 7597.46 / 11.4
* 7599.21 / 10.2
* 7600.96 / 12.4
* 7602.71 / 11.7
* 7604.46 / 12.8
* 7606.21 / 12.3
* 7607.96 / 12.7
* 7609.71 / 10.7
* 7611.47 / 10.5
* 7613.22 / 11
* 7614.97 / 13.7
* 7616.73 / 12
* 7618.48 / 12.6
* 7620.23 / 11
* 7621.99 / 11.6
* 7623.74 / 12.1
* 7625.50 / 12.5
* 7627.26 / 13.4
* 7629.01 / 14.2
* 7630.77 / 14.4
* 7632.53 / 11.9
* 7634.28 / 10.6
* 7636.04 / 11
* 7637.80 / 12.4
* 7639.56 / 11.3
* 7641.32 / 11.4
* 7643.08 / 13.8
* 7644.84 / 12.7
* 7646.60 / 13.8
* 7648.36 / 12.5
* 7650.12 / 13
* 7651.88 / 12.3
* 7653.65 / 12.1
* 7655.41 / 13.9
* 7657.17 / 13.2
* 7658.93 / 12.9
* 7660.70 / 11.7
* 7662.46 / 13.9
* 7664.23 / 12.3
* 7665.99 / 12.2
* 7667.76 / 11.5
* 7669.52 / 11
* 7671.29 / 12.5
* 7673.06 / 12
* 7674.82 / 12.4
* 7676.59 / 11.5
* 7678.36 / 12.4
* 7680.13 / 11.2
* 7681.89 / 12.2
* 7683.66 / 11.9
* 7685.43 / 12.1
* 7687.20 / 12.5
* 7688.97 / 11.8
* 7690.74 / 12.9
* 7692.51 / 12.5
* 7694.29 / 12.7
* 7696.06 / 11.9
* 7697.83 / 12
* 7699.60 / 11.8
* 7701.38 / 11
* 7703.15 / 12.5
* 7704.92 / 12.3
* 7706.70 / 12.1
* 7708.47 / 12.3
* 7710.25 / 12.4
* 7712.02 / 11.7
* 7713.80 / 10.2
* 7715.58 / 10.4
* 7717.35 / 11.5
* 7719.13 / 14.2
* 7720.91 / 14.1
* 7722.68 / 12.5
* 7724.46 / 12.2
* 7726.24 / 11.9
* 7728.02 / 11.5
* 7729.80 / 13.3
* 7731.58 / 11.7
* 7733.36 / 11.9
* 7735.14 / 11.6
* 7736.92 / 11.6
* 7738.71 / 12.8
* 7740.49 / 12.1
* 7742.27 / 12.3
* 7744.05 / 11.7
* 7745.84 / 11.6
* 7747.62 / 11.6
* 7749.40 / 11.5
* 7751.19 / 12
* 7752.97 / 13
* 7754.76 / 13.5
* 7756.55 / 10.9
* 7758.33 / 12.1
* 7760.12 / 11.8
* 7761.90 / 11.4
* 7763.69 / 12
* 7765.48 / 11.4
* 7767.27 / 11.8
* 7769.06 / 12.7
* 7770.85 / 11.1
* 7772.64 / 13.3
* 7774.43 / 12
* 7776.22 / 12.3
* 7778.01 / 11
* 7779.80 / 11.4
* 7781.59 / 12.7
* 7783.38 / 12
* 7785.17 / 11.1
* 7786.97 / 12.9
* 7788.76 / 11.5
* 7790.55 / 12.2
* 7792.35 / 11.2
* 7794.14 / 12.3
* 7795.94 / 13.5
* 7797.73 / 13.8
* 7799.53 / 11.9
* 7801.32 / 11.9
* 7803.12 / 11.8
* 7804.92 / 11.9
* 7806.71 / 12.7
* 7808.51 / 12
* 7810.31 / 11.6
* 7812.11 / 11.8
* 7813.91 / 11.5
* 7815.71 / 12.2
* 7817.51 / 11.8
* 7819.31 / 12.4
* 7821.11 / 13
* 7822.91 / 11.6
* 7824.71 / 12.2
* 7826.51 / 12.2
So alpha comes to -0.03 mag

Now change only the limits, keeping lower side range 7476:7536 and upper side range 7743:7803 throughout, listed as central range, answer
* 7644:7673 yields -0.07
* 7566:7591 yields -0.09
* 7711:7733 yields -0.01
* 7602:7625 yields -0.02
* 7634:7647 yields -0.03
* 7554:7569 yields -0.06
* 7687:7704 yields -0.02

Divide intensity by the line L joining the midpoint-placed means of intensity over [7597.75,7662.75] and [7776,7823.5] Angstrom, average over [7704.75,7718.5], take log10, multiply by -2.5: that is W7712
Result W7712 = 0.05 mag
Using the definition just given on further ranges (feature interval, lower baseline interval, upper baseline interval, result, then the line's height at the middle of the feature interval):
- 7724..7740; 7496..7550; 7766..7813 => 0.00 mag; 12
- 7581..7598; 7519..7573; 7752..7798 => 0.01 mag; 12.1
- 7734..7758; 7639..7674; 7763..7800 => 0.02 mag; 12.2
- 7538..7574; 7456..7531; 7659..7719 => -0.05 mag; 11.7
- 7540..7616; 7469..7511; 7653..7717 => -0.05 mag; 11.7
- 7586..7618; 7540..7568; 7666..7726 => 0.02 mag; 12.1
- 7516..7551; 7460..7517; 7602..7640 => -0.04 mag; 11.6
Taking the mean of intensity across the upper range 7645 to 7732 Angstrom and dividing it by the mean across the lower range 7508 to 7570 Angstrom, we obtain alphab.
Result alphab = 1.02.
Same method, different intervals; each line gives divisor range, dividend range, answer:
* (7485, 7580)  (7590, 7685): 1.02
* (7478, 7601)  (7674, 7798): 1.02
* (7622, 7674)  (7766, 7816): 0.97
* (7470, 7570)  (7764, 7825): 1.03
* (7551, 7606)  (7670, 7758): 0.98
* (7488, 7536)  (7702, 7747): 1.05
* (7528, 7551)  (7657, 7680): 1.03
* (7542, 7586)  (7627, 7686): 1.00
